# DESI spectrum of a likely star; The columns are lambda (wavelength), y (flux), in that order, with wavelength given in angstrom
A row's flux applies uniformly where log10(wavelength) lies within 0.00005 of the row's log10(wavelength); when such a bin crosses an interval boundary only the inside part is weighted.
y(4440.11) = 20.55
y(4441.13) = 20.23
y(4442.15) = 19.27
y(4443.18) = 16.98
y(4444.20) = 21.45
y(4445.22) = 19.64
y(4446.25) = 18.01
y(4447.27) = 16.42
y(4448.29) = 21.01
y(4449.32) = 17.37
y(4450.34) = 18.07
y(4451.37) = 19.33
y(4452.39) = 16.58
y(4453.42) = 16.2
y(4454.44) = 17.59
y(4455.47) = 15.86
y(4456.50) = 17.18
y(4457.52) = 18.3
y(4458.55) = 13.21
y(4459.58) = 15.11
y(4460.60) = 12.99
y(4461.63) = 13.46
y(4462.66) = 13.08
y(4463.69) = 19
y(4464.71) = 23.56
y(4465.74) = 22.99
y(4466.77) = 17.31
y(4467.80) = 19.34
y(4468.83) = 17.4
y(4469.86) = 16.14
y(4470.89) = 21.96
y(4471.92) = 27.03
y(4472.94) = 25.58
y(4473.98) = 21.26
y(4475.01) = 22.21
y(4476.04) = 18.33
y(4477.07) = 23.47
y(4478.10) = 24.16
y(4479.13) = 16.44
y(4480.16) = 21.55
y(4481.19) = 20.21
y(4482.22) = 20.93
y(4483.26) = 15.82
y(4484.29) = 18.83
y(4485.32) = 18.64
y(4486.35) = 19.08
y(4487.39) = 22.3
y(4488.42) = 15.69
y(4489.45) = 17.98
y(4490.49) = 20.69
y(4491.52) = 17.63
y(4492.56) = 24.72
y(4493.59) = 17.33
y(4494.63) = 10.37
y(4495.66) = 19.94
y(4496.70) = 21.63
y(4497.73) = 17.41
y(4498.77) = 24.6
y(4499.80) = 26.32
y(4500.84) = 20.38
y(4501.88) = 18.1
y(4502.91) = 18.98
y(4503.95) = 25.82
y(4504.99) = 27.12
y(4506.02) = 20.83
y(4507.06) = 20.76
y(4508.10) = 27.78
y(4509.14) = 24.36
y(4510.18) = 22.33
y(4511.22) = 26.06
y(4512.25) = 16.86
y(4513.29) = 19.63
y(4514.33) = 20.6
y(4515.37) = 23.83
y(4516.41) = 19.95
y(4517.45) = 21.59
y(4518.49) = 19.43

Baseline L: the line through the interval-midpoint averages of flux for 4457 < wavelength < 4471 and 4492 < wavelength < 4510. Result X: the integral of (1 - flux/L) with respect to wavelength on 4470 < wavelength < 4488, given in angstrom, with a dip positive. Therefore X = -1.9 angstrom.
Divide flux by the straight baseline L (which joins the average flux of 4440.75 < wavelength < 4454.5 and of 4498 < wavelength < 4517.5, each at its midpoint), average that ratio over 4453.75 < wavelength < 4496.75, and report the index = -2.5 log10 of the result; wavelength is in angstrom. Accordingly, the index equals 0.07 mag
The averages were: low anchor 18.5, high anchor 22.4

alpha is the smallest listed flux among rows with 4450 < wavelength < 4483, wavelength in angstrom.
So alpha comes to 12.99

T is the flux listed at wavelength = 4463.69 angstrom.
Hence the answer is 19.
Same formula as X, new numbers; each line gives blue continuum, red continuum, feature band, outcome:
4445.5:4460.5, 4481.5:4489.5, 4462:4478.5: -2.5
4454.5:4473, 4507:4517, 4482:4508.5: 0.7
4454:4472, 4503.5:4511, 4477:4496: 1.7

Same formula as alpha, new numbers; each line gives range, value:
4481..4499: 10.37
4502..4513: 16.86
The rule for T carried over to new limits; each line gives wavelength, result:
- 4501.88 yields 18.1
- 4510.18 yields 22.33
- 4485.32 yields 18.64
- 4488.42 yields 15.69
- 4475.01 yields 22.21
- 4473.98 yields 21.26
